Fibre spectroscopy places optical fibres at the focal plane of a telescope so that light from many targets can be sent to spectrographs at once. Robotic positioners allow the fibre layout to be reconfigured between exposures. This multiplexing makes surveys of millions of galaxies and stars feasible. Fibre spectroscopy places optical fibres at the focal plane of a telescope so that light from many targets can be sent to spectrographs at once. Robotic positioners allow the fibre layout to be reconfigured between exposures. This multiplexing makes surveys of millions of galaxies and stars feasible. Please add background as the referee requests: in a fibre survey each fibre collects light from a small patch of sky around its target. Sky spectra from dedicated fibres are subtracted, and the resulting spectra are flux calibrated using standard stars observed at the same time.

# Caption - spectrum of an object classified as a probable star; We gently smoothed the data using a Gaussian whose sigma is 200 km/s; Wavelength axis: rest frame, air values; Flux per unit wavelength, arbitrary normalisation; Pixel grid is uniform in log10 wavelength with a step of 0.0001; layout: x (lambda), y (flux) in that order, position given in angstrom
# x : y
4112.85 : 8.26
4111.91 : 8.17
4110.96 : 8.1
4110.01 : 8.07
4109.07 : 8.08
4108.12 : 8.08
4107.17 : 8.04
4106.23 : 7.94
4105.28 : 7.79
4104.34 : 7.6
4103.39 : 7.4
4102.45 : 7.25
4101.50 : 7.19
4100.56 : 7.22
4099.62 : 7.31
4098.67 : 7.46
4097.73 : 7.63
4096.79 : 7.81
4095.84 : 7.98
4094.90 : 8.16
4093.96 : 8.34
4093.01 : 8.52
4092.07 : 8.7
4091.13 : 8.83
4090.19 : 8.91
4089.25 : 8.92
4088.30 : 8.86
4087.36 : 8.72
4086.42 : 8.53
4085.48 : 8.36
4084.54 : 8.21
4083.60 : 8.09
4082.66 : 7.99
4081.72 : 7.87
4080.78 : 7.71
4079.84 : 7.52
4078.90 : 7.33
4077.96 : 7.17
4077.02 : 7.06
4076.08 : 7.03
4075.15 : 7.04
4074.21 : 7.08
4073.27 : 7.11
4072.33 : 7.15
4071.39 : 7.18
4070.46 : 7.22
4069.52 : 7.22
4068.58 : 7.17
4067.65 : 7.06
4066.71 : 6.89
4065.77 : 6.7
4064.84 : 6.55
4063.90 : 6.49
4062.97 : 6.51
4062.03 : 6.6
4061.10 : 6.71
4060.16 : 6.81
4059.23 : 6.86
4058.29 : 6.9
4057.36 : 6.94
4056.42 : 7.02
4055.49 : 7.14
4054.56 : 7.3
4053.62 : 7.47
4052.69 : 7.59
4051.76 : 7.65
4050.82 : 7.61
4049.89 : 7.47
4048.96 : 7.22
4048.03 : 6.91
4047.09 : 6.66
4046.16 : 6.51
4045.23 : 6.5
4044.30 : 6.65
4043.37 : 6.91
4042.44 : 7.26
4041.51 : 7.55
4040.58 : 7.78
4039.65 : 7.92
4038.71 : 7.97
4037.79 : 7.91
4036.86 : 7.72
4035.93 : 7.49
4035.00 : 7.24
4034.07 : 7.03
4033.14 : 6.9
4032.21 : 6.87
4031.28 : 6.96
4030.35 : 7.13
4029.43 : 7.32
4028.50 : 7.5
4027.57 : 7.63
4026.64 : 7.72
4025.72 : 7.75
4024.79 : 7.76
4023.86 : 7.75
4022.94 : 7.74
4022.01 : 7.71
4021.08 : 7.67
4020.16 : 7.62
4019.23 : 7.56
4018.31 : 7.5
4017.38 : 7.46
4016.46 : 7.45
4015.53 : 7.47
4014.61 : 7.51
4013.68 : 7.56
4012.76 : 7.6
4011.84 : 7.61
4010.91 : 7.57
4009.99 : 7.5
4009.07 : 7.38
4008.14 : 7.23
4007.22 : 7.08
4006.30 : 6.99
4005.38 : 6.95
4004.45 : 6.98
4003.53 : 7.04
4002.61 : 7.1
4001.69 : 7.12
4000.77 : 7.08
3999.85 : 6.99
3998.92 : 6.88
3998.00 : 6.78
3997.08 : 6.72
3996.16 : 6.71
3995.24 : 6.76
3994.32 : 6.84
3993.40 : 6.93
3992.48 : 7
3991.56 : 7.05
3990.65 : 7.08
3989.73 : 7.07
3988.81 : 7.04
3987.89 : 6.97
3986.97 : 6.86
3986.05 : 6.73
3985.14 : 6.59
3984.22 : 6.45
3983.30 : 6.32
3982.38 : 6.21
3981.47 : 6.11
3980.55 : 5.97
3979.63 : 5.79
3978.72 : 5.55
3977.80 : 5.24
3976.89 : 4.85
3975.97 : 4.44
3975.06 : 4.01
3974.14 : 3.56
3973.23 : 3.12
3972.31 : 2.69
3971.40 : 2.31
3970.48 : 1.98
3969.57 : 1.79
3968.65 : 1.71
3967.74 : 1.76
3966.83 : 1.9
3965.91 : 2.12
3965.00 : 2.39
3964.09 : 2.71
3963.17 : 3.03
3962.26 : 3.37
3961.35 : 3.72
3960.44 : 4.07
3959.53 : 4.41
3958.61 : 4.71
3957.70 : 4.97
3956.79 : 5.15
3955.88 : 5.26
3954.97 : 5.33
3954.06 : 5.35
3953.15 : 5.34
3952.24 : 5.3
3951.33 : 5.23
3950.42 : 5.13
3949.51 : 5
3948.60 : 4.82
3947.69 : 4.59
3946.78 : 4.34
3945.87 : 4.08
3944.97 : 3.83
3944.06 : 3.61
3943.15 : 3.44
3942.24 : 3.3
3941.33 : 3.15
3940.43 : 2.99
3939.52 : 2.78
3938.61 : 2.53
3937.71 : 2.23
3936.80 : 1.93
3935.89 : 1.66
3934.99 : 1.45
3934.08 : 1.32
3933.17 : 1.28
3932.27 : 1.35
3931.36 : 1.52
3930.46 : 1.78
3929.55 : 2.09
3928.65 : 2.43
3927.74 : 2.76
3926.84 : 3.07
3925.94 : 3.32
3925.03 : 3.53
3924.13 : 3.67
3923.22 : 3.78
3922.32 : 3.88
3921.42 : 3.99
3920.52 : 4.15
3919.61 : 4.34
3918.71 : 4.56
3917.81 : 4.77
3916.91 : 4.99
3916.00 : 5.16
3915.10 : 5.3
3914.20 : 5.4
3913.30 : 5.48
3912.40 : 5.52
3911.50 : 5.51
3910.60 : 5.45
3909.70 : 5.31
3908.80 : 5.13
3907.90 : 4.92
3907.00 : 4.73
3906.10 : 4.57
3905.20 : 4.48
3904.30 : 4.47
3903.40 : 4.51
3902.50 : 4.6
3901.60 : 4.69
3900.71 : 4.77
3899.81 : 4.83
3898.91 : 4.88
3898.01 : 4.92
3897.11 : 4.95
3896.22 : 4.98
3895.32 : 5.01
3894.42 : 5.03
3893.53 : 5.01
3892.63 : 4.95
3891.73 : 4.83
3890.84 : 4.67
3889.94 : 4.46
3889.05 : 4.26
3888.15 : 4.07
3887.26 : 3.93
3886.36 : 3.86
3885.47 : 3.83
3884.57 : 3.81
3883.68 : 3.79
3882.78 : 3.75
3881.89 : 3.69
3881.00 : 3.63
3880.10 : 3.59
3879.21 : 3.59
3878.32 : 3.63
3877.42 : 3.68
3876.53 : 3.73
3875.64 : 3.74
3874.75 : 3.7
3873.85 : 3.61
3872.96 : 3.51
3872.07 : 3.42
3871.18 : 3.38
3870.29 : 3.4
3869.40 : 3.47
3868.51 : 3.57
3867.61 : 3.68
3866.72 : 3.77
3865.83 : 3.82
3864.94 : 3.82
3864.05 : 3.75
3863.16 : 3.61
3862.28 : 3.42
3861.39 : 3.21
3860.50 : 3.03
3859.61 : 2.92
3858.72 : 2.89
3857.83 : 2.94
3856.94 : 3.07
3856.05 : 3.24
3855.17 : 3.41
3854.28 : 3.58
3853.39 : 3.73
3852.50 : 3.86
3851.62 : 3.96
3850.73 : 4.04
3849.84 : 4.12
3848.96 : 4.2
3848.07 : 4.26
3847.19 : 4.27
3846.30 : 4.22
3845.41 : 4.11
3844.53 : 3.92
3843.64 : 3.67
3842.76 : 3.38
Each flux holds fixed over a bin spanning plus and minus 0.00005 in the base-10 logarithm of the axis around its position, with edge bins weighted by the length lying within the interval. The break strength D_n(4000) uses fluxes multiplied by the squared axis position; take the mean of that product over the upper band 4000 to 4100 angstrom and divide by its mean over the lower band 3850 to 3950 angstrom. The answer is 2.1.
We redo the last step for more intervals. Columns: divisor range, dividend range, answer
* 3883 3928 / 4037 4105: 1.79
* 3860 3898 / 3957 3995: 1.27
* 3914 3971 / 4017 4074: 2.18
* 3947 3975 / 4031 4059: 2.00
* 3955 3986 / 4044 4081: 1.79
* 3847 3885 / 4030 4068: 2.16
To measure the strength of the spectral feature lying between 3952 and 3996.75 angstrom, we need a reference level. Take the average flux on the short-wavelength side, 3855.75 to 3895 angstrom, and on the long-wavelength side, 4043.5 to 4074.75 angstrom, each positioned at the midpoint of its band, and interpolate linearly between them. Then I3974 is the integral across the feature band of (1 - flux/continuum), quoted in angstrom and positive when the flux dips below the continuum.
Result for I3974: 5.4 angstrom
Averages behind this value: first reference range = 3.75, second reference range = 6.99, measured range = 4.88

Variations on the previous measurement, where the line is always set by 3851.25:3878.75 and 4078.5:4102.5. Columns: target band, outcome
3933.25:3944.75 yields 5.7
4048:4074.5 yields 1.5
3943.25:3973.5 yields 8.8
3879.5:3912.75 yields -3.5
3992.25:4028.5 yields -4.8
